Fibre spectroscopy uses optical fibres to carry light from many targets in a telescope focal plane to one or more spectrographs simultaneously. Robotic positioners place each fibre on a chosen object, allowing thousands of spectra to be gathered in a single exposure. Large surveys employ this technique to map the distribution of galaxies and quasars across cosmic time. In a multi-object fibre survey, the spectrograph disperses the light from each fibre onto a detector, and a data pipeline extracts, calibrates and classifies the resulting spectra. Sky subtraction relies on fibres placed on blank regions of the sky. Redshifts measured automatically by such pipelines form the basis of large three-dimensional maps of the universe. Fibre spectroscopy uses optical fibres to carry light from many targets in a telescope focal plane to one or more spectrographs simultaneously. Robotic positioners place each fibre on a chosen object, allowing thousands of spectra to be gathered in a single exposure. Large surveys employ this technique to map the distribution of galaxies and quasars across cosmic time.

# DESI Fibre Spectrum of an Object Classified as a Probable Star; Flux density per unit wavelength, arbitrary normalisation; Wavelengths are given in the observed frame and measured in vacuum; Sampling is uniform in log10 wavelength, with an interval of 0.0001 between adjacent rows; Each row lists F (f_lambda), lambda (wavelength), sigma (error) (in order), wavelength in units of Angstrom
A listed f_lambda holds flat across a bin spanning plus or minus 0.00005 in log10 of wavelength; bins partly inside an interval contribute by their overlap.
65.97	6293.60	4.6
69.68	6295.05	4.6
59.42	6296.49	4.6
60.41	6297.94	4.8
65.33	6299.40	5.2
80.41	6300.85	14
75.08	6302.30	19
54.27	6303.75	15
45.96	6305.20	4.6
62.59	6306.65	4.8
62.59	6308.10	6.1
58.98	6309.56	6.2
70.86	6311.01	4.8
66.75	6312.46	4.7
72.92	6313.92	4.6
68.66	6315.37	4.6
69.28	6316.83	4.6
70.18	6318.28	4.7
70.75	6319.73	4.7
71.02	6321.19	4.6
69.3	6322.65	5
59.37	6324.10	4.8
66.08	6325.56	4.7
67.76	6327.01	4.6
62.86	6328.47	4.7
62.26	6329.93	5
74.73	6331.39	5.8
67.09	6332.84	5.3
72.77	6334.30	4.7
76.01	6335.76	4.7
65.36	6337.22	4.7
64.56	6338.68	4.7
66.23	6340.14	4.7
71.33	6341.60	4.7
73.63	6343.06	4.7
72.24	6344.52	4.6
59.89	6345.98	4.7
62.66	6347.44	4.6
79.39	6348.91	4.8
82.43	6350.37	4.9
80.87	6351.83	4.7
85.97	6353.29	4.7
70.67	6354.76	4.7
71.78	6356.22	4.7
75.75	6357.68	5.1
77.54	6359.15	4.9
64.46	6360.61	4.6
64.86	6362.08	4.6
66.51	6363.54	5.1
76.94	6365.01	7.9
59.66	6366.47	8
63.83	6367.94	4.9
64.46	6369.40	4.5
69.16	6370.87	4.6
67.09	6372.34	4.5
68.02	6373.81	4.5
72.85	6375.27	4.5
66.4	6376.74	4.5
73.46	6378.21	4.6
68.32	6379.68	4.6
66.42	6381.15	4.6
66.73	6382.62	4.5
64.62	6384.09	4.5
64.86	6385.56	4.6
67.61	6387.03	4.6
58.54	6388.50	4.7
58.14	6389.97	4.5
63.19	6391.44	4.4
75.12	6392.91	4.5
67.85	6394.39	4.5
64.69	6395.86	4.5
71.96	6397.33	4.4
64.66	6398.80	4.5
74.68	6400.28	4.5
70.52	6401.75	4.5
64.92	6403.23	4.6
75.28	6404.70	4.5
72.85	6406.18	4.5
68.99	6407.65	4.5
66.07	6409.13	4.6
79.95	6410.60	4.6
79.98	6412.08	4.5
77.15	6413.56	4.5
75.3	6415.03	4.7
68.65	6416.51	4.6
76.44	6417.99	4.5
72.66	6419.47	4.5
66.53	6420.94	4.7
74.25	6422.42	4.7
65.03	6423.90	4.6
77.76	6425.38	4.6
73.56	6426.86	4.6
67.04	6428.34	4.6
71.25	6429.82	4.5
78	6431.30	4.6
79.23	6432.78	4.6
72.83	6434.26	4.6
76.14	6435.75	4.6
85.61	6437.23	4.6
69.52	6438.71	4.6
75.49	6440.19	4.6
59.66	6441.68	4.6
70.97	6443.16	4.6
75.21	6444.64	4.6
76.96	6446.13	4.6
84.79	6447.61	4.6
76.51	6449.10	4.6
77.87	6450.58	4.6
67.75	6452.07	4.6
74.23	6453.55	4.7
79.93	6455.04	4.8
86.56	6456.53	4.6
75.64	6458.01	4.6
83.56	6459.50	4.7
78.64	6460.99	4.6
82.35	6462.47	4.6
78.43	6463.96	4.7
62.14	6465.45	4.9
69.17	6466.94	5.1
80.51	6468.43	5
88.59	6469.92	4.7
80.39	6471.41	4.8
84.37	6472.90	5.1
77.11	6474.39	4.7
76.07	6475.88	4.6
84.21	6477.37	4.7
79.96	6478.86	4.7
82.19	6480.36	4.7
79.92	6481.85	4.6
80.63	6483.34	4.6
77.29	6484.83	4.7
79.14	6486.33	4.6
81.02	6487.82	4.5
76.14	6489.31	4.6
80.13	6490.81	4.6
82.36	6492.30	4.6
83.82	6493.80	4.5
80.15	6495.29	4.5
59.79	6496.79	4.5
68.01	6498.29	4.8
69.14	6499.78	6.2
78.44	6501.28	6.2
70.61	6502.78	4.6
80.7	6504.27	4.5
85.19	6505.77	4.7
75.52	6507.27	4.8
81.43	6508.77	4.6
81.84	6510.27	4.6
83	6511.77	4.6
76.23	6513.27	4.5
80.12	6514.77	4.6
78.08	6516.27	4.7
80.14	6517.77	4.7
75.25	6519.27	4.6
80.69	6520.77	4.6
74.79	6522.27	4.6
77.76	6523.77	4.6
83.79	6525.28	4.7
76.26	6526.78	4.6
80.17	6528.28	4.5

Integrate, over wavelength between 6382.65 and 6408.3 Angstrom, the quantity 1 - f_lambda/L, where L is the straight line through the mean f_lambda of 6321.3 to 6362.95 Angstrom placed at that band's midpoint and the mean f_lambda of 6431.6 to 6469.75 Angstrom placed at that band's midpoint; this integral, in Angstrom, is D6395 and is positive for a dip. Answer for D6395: 2.0 Angstrom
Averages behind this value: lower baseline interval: 70.3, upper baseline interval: 76.2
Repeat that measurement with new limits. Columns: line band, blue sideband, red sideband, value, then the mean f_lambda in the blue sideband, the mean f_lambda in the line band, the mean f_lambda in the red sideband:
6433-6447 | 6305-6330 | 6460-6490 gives 0.4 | 65.9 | 73.9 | 79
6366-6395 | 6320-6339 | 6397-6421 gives 1.8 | 67.8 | 66.4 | 72.3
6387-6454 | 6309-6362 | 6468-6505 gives 2.5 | 70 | 72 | 78.4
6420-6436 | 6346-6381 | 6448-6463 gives 0.7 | 70.7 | 72.8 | 78.4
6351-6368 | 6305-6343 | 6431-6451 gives -0.5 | 67.2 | 71.9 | 75.5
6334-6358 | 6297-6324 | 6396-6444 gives -1.5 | 66.2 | 72.4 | 72.5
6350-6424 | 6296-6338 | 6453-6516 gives 1.5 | 66.6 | 70.1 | 78.4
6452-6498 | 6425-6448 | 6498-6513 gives -1.4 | 74.4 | 78.5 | 77.6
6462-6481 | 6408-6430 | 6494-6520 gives -0.9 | 72.7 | 78.8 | 76.8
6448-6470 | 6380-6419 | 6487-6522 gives -0.9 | 69.4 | 77.2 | 77.7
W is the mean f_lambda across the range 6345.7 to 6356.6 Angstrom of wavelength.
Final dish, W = 74.9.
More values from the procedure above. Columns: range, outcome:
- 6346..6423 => 70.1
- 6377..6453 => 71.4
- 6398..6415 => 72.4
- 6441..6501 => 77.3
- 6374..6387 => 68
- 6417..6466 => 75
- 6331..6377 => 70.5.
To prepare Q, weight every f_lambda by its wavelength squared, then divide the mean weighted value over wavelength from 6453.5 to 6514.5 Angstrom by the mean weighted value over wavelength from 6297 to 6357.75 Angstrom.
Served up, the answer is 1.2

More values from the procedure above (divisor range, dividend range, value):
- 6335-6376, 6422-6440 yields 1.08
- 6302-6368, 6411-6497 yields 1.16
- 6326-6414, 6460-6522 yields 1.17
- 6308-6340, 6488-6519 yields 1.21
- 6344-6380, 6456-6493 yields 1.17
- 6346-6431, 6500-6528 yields 1.17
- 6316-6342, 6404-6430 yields 1.10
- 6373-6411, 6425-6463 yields 1.13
